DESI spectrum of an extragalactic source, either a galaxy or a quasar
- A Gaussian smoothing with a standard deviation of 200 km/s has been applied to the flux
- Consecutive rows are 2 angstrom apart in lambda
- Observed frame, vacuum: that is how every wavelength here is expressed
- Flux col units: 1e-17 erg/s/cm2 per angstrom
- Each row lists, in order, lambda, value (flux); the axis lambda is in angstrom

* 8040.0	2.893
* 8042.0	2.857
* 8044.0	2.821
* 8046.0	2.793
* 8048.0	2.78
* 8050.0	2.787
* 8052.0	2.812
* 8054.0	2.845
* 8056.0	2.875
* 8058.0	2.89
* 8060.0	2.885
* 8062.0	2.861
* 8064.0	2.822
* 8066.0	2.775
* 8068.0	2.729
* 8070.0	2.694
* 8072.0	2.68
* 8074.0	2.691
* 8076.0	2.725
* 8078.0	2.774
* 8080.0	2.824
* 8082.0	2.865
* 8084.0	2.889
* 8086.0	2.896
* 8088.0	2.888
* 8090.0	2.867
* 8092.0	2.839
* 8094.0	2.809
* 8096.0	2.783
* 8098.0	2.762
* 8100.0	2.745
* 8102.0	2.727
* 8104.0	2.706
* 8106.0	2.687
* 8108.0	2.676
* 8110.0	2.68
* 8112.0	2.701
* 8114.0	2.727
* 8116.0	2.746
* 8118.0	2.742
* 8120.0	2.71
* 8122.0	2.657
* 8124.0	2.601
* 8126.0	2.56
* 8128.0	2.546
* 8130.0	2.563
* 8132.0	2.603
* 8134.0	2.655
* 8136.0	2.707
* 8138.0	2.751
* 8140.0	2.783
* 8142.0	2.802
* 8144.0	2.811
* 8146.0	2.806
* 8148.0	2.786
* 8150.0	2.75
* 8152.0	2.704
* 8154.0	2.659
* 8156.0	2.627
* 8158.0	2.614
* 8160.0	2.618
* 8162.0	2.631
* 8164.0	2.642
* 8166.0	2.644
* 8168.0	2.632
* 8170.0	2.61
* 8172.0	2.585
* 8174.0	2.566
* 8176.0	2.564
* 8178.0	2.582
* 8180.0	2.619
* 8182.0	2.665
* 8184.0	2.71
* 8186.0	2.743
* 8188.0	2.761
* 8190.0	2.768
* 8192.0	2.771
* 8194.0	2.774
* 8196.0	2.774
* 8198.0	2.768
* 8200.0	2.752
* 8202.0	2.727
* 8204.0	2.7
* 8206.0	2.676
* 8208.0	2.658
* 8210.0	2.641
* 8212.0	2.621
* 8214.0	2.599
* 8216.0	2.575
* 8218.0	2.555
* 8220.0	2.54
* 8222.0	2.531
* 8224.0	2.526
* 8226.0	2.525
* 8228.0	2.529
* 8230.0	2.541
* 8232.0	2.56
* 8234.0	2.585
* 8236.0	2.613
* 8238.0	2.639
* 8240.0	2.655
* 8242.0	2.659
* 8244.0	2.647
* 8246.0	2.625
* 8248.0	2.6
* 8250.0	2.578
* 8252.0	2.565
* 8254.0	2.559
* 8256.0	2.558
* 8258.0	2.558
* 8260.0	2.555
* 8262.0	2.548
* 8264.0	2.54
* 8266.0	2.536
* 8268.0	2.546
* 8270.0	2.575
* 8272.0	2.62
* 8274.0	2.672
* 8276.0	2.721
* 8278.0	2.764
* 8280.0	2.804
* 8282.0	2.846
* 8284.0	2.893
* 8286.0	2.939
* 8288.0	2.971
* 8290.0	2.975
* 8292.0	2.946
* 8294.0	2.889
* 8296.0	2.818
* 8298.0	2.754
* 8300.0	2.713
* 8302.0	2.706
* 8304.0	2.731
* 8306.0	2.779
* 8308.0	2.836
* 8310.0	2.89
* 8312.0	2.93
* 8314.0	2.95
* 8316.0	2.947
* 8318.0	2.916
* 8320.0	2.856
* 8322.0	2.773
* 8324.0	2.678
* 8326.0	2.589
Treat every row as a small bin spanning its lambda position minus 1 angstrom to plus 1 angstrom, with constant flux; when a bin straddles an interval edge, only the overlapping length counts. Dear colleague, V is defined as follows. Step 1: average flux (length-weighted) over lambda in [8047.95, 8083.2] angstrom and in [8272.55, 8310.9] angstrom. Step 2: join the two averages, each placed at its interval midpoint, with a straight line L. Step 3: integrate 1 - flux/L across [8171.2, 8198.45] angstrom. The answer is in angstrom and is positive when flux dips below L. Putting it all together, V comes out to 1.2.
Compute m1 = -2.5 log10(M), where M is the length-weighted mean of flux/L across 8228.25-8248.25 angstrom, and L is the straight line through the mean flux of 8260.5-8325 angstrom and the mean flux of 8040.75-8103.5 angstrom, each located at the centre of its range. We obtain 0.07 mag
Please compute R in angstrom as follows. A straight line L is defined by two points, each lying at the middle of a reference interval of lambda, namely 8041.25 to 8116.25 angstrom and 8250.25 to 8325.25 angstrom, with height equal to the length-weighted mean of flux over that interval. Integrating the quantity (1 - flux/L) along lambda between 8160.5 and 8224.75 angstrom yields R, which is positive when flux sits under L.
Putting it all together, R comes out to 2.6 angstrom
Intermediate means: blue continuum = 2.79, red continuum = 2.75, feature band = 2.65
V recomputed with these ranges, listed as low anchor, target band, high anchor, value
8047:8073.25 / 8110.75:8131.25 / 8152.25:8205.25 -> 0.61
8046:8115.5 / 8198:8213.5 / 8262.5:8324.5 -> 0.57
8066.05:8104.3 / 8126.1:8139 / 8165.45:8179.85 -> 0.25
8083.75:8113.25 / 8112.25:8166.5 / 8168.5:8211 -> 1.00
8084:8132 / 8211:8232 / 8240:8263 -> 0.51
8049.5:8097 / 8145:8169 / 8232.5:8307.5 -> 0.75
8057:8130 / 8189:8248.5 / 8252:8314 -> 2.29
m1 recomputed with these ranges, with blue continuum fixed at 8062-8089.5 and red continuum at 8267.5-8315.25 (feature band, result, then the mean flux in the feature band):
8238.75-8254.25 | 0.08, 2.61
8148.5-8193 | 0.06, 2.66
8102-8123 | 0.04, 2.7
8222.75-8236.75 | 0.10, 2.55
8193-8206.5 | 0.02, 2.74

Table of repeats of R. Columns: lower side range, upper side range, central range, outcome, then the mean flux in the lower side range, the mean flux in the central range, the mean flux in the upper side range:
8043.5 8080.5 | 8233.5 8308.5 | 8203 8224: 0.9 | 2.79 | 2.61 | 2.7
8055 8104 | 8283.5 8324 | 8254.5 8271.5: 1.7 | 2.8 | 2.55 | 2.86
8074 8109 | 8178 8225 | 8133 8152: -0.2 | 2.79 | 2.76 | 2.67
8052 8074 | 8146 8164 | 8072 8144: 0.2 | 2.8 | 2.73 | 2.68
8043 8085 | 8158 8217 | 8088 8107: -0.1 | 2.8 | 2.78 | 2.67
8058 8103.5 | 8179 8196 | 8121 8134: 0.8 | 2.8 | 2.59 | 2.73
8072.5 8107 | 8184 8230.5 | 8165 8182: 0.6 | 2.79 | 2.6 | 2.66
